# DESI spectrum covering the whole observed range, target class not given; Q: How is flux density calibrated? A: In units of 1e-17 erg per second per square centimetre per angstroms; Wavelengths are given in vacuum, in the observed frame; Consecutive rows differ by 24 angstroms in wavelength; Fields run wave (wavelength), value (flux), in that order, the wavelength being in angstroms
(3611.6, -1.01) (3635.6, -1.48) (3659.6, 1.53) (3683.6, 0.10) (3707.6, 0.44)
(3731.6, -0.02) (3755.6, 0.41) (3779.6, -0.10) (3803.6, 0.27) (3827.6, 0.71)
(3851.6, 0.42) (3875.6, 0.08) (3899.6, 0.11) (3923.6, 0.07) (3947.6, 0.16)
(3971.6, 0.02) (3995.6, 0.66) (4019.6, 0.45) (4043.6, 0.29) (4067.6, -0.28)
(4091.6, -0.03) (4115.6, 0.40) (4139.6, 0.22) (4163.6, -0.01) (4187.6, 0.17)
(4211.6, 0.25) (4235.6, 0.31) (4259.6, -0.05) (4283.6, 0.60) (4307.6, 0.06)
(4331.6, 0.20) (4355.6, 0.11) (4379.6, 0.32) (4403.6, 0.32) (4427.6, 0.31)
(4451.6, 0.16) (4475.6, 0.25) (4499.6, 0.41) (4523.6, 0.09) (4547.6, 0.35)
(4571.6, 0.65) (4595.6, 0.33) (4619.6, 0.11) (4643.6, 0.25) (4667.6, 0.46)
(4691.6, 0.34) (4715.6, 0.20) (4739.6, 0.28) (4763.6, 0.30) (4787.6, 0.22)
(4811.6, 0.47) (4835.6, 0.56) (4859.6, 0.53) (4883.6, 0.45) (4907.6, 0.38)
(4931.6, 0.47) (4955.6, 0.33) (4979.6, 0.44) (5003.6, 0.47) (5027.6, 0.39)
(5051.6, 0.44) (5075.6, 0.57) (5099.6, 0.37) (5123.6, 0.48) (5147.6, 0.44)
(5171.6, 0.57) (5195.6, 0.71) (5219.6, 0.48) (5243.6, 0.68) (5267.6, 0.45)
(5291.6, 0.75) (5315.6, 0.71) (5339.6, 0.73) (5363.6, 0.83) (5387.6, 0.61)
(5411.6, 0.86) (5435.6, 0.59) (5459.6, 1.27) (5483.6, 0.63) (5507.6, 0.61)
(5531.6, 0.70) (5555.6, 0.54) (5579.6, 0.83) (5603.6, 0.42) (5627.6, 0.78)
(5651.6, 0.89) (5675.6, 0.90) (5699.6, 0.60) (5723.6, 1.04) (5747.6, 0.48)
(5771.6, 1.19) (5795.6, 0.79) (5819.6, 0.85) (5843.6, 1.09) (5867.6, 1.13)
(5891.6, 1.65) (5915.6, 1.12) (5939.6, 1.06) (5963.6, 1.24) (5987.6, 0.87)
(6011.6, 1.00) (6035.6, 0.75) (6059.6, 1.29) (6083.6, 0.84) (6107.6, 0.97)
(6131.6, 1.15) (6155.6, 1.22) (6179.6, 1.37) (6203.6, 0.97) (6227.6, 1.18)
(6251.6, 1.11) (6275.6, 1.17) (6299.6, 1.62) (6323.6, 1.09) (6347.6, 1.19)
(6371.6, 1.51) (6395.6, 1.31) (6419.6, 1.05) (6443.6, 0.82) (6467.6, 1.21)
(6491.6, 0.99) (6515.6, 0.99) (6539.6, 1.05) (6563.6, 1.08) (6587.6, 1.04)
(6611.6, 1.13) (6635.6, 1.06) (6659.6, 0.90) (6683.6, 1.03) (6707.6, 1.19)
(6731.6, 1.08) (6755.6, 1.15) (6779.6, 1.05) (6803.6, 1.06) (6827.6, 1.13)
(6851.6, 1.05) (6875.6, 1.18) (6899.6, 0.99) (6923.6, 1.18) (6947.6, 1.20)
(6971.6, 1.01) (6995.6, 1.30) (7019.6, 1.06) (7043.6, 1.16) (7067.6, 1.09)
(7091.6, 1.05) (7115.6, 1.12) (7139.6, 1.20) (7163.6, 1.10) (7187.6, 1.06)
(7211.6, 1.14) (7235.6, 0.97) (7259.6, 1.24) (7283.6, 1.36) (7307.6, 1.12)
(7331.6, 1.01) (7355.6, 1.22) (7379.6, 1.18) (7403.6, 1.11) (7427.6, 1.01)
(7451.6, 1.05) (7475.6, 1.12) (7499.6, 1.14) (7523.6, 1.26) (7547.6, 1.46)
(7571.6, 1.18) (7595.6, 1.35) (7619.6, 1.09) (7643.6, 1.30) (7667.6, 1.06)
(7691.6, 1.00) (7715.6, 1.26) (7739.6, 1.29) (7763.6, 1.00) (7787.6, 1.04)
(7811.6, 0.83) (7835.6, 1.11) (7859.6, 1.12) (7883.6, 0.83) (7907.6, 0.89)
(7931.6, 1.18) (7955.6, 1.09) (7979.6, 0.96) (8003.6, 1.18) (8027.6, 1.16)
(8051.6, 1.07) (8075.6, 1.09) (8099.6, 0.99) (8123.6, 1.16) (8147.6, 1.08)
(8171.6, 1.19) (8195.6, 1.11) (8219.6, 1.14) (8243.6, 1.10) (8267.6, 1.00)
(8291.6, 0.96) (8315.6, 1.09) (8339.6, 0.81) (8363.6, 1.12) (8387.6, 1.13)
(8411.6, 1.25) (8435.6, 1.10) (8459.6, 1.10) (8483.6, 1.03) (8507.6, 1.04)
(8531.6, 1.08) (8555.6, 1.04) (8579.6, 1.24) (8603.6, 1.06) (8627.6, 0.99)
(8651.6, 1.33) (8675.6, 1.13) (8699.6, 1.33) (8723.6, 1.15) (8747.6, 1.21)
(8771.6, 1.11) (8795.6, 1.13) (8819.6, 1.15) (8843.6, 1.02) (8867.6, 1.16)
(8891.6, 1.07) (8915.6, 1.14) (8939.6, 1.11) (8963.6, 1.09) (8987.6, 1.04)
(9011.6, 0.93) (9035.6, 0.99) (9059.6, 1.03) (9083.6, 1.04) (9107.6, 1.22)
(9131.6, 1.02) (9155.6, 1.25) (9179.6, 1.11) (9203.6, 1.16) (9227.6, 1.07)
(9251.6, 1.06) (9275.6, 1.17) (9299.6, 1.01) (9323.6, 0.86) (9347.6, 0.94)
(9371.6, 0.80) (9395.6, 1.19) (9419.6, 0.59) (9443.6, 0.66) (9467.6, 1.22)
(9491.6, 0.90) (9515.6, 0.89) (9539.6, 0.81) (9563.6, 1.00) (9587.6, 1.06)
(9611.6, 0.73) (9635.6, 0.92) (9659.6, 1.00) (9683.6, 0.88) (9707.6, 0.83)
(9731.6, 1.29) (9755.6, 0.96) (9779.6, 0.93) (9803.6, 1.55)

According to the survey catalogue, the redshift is 0.325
